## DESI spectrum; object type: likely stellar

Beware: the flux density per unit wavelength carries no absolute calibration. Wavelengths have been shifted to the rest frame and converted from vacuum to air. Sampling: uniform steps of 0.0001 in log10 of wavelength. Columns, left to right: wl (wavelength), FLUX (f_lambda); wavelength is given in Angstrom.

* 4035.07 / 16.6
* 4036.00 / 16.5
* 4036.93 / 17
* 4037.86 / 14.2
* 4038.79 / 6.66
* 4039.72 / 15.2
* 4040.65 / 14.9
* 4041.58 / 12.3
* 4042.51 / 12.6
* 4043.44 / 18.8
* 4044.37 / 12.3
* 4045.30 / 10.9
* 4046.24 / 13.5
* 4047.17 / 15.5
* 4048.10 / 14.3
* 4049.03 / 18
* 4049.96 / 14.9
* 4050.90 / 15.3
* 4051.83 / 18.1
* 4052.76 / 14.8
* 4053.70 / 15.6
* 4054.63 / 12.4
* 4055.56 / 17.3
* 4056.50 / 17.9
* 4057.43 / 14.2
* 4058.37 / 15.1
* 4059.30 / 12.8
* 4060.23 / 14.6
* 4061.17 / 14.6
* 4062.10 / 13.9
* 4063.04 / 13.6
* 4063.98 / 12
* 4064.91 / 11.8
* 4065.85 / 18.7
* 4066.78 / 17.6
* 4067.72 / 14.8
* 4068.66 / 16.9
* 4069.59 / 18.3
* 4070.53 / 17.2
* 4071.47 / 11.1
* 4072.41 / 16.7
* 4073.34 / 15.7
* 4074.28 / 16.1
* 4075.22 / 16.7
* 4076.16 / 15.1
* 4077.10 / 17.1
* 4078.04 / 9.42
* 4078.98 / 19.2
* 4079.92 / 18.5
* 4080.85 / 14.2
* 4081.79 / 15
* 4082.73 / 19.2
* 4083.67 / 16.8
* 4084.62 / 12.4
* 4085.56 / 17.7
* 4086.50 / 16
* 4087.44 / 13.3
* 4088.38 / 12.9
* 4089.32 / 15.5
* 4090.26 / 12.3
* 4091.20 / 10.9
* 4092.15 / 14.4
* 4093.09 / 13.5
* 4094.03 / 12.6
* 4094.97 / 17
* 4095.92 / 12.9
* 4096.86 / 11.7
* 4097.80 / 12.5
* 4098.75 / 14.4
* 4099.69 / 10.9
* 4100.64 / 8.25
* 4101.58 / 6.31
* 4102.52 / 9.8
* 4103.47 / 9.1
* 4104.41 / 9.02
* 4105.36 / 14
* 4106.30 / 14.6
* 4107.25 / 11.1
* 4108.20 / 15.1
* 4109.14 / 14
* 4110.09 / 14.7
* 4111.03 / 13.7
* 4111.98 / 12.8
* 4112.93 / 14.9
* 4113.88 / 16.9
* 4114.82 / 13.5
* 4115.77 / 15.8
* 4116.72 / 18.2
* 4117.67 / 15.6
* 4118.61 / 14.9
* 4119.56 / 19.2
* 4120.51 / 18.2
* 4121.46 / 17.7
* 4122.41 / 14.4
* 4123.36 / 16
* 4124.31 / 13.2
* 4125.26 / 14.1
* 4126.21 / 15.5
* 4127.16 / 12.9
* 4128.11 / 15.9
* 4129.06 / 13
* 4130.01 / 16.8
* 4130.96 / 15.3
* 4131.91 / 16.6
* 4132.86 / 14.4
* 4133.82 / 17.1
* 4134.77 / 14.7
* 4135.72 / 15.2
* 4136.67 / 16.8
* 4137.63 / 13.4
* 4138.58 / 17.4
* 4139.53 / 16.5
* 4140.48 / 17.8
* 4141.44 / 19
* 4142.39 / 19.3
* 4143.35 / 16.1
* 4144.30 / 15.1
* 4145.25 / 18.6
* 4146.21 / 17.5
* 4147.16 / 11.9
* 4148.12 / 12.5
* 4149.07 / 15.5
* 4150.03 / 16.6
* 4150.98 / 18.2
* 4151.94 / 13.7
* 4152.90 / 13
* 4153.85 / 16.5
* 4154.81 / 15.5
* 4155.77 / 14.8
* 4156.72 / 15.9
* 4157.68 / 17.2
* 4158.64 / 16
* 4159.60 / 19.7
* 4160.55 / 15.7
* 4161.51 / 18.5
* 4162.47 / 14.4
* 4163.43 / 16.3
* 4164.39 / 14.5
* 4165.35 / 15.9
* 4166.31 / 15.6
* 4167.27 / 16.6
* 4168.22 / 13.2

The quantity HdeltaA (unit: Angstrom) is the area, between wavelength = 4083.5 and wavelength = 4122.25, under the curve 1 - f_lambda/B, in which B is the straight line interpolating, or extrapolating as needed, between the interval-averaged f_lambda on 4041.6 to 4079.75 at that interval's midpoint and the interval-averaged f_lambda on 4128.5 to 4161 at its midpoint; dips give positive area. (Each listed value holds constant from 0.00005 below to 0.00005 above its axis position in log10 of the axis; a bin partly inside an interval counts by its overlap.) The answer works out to 4.5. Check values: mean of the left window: 15.1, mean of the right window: 16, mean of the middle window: 13.8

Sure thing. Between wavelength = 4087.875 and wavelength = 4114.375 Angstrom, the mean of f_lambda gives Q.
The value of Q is 12.7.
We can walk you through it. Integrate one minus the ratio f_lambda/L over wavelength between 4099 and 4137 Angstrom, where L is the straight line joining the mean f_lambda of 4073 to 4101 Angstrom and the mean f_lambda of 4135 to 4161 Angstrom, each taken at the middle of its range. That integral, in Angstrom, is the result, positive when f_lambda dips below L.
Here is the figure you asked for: 2.6 Angstrom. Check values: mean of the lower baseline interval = 14.4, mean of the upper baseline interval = 16.1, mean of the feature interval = 14.3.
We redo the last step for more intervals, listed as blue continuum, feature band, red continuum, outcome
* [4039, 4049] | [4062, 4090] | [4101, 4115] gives -4.5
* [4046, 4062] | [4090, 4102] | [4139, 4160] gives 2.7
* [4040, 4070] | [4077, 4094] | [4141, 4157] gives 0.5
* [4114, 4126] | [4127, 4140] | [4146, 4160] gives 0.2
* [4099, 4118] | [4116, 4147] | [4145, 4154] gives -4.1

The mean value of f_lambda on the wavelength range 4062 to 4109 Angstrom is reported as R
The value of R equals 14.1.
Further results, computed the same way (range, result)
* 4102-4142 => 15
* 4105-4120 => 14.9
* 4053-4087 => 15.4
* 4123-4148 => 15.7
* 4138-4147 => 17.2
